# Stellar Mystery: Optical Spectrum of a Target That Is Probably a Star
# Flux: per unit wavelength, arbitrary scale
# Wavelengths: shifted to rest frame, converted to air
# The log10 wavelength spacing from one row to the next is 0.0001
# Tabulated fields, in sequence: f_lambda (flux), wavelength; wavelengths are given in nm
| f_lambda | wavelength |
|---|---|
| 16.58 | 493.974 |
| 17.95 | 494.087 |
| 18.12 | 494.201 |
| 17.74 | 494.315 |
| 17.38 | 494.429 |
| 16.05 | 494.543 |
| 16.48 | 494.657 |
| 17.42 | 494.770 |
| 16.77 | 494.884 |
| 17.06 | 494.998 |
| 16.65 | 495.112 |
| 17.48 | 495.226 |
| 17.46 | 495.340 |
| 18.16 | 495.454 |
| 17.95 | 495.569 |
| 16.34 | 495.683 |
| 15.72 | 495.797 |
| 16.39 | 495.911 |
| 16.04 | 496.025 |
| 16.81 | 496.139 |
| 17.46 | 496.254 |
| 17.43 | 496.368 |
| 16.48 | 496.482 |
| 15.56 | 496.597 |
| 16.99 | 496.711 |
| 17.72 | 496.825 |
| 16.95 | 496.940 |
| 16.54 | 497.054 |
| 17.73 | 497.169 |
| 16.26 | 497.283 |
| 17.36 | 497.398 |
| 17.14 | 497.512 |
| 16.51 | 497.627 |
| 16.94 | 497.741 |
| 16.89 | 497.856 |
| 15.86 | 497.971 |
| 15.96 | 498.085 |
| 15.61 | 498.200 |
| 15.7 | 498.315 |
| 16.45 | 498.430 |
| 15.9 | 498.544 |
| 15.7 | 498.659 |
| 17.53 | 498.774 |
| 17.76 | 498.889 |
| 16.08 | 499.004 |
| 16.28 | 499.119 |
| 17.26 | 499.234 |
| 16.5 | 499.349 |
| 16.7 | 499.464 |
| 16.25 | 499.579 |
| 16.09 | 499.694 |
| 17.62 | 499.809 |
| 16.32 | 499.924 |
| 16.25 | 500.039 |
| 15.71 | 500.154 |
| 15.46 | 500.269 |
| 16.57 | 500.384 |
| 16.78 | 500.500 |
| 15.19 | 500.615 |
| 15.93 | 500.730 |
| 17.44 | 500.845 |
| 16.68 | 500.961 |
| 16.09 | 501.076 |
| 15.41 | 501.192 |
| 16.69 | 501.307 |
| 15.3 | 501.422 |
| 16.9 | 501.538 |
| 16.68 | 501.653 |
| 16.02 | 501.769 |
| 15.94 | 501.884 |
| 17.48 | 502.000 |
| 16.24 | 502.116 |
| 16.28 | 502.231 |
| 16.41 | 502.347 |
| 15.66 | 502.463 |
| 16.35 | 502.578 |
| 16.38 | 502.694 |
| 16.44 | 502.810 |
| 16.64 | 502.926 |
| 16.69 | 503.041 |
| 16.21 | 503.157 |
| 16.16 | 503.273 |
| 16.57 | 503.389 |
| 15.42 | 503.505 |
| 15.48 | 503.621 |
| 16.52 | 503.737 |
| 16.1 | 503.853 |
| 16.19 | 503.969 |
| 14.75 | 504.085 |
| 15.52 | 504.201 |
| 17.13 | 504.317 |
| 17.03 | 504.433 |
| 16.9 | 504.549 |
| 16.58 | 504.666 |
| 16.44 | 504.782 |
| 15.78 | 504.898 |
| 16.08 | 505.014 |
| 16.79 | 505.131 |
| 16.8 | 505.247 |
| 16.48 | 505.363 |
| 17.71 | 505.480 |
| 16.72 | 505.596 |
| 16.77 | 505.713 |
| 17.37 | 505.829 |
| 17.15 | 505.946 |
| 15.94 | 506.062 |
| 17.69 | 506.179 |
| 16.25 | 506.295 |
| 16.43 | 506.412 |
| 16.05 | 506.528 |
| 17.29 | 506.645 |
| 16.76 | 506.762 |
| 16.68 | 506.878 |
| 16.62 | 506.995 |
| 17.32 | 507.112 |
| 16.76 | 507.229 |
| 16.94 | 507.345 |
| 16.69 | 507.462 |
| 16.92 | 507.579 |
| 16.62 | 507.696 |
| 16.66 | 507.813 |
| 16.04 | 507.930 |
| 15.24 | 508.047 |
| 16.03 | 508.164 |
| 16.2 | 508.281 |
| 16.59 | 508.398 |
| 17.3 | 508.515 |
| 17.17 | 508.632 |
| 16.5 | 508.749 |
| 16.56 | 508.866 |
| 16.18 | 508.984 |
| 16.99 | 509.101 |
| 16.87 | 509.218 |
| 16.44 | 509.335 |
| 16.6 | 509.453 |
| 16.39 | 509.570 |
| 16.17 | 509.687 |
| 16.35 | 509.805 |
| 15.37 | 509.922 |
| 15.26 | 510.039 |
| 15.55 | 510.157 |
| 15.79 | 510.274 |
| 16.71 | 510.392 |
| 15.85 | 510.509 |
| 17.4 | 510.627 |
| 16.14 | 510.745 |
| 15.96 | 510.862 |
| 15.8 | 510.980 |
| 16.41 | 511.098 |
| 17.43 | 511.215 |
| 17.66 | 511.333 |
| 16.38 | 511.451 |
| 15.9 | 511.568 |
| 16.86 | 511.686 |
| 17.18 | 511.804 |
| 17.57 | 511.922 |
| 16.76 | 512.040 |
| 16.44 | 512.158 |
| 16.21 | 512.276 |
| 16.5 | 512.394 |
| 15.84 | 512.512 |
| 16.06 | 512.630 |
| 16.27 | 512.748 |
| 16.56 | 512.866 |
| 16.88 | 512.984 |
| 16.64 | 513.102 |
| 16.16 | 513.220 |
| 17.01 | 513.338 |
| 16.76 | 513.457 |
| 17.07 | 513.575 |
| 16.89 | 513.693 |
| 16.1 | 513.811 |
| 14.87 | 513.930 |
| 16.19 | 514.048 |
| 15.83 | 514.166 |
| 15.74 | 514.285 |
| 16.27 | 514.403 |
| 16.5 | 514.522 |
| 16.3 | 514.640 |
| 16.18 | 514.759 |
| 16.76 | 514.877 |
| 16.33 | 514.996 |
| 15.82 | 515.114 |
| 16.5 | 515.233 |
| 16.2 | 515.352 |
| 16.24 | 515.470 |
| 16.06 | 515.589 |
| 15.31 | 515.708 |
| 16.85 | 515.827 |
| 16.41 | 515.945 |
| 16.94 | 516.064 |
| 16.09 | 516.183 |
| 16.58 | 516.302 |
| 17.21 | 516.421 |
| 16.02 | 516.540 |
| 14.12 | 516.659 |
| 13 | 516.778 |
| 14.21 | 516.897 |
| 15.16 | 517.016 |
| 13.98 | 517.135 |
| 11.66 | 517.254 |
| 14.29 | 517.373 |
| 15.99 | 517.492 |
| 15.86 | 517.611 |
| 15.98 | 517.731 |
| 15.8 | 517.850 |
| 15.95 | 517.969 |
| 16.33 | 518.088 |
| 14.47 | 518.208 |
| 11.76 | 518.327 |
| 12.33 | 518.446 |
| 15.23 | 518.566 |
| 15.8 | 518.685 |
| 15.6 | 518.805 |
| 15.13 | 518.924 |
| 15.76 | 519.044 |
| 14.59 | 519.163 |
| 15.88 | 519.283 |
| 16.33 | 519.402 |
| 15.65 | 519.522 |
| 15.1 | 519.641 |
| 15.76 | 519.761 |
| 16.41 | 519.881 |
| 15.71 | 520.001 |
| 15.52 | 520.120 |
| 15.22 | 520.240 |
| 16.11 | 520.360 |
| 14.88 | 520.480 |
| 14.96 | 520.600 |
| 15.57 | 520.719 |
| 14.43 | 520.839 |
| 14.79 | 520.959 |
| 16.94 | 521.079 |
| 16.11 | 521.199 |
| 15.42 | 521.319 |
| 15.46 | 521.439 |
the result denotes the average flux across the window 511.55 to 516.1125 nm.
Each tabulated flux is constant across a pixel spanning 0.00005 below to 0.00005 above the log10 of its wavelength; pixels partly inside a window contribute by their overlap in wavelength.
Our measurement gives 16.4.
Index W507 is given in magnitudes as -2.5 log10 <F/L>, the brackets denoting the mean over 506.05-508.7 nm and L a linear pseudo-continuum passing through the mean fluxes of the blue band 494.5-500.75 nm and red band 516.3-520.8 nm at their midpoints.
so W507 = -0.05 mag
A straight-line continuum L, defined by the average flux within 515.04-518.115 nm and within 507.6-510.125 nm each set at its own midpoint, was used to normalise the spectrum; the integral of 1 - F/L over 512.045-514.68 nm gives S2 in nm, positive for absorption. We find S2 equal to -0.073 nm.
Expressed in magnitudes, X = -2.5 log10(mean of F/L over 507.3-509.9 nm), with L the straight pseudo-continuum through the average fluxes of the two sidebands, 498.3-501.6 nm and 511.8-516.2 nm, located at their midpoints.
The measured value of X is -0.008 mag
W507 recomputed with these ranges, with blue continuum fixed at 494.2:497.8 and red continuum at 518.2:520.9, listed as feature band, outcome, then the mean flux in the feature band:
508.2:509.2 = -0.05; 16.7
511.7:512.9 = -0.06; 16.5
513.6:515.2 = -0.04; 16.2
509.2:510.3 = -0.01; 16.1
